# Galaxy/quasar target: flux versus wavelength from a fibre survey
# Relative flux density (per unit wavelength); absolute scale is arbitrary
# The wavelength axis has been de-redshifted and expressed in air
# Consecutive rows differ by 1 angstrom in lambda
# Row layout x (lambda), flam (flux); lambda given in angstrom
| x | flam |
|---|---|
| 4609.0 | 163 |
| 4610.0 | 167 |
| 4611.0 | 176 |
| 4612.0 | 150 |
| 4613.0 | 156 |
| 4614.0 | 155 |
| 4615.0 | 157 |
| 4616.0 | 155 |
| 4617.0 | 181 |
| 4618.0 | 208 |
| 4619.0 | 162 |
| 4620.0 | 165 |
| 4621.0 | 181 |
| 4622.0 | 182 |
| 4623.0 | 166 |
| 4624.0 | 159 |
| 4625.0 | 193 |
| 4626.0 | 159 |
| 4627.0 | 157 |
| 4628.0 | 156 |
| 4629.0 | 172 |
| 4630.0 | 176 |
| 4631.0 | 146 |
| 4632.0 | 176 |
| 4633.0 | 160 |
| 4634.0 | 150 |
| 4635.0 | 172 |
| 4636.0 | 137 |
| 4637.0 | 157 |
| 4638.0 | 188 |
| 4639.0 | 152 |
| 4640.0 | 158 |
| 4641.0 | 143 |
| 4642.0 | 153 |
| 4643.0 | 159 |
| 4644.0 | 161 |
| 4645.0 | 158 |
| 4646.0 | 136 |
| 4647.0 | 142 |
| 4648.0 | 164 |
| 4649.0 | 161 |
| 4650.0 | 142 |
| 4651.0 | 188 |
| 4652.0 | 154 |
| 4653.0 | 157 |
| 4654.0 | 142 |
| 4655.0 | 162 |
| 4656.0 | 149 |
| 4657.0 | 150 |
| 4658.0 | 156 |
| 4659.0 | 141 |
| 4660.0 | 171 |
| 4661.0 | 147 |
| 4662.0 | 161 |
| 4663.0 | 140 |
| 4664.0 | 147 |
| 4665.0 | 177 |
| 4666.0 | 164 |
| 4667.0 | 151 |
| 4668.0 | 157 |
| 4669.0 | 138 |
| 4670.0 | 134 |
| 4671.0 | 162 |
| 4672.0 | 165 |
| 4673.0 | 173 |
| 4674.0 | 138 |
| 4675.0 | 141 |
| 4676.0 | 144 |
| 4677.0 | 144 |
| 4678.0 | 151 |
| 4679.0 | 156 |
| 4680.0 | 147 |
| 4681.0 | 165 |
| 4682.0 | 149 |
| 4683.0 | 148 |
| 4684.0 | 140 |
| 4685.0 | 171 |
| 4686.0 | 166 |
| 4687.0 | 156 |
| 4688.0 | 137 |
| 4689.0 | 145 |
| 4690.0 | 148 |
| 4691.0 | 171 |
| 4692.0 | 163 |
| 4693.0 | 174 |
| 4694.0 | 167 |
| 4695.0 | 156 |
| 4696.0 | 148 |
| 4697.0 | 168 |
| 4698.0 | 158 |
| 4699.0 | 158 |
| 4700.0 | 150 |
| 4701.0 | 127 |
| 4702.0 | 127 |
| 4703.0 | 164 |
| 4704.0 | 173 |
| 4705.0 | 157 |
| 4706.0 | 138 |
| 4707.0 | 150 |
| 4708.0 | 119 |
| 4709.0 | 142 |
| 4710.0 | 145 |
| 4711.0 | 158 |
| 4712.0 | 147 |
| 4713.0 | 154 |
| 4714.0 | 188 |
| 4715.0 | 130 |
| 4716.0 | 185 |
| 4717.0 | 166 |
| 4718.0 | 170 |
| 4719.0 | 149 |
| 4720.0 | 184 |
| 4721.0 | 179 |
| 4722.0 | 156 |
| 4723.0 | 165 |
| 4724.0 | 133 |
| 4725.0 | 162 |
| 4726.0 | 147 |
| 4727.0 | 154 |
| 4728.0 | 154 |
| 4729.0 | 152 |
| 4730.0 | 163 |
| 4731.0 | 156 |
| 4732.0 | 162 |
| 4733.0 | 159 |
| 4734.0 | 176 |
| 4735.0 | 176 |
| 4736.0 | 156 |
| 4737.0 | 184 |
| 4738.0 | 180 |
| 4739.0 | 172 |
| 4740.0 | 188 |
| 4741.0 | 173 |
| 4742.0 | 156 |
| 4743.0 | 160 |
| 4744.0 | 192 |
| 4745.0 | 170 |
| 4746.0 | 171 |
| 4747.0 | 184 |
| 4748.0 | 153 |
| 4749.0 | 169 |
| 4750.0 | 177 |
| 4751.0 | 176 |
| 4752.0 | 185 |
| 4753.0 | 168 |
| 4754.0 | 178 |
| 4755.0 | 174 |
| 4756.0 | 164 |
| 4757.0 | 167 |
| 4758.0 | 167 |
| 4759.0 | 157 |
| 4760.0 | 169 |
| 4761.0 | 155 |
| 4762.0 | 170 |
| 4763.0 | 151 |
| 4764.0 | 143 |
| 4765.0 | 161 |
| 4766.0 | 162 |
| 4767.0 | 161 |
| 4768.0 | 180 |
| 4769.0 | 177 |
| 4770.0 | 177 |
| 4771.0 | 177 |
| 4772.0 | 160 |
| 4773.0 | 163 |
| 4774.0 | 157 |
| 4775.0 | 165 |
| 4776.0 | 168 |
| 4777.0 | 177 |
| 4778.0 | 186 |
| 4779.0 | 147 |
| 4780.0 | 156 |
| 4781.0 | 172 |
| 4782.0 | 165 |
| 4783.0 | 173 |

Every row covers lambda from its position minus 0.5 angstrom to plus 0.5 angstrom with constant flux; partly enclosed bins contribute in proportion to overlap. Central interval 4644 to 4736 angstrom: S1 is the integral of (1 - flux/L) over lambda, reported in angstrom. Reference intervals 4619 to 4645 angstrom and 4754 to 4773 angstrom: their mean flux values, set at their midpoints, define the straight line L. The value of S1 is 5.00 angstrom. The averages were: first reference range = 163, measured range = 155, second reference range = 165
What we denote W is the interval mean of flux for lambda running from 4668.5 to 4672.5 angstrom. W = 150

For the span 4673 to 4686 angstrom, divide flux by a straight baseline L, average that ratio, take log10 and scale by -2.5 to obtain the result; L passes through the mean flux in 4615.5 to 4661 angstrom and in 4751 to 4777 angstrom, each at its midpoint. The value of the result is 0.08 mag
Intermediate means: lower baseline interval 161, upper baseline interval 167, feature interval 151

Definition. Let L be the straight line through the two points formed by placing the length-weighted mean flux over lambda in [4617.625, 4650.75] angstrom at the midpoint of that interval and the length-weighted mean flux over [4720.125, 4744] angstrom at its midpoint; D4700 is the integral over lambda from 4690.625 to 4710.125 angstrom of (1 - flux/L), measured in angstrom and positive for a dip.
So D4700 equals 1.31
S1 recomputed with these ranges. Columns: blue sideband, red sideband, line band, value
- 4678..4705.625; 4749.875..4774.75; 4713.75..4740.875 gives -0.6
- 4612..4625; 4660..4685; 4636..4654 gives 0.5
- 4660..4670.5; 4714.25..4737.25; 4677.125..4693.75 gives 0.0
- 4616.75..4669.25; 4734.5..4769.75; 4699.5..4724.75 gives 1.8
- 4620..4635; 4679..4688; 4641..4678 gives 1.4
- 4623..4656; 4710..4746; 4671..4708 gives 2.0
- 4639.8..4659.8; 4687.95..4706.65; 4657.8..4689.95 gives 0.4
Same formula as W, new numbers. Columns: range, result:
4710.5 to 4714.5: 162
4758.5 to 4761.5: 160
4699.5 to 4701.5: 138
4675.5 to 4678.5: 146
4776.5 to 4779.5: 170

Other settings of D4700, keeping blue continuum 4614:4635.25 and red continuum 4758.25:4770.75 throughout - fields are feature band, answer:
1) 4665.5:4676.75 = 1.0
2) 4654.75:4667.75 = 0.9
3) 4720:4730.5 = 0.5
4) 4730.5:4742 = -0.4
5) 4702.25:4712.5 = 1.0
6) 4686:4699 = 0.6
